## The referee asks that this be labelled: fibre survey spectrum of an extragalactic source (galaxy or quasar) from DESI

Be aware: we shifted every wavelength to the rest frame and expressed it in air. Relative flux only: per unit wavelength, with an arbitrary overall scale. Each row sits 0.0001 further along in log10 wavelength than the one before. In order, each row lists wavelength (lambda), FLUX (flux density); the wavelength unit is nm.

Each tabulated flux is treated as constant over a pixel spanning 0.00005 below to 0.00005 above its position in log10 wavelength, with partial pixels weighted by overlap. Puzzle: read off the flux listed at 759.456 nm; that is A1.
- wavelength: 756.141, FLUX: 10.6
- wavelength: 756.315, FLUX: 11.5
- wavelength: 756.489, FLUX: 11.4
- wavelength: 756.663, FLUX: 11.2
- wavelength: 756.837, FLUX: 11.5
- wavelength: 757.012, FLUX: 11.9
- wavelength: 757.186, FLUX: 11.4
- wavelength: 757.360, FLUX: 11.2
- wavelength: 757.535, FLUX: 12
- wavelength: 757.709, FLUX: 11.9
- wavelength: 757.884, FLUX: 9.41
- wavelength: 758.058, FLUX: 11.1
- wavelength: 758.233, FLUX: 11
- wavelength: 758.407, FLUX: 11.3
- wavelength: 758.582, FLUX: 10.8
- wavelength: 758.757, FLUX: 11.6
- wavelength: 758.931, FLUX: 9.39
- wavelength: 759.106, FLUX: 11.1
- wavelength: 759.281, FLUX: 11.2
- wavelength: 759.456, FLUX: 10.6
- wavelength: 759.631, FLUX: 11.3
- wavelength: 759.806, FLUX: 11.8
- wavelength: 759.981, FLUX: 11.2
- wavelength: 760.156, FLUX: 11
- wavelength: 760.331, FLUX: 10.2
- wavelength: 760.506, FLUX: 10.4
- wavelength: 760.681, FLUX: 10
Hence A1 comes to 10.6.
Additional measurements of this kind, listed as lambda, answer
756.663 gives 11.2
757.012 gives 11.9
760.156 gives 11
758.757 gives 11.6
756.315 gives 11.5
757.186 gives 11.4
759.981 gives 11.2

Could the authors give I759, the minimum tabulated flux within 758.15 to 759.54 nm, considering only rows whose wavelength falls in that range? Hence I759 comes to 9.39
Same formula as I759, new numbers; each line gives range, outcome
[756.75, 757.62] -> 11.2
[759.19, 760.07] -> 10.6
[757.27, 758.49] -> 9.41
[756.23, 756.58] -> 11.4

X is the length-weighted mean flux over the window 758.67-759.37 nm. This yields 10.8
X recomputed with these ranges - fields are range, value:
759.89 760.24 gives 11.1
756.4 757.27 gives 11.5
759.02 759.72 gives 11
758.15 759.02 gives 10.8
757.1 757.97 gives 11.2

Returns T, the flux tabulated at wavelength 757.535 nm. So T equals 12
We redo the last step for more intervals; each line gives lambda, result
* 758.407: 11.3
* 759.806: 11.8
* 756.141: 10.6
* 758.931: 9.39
